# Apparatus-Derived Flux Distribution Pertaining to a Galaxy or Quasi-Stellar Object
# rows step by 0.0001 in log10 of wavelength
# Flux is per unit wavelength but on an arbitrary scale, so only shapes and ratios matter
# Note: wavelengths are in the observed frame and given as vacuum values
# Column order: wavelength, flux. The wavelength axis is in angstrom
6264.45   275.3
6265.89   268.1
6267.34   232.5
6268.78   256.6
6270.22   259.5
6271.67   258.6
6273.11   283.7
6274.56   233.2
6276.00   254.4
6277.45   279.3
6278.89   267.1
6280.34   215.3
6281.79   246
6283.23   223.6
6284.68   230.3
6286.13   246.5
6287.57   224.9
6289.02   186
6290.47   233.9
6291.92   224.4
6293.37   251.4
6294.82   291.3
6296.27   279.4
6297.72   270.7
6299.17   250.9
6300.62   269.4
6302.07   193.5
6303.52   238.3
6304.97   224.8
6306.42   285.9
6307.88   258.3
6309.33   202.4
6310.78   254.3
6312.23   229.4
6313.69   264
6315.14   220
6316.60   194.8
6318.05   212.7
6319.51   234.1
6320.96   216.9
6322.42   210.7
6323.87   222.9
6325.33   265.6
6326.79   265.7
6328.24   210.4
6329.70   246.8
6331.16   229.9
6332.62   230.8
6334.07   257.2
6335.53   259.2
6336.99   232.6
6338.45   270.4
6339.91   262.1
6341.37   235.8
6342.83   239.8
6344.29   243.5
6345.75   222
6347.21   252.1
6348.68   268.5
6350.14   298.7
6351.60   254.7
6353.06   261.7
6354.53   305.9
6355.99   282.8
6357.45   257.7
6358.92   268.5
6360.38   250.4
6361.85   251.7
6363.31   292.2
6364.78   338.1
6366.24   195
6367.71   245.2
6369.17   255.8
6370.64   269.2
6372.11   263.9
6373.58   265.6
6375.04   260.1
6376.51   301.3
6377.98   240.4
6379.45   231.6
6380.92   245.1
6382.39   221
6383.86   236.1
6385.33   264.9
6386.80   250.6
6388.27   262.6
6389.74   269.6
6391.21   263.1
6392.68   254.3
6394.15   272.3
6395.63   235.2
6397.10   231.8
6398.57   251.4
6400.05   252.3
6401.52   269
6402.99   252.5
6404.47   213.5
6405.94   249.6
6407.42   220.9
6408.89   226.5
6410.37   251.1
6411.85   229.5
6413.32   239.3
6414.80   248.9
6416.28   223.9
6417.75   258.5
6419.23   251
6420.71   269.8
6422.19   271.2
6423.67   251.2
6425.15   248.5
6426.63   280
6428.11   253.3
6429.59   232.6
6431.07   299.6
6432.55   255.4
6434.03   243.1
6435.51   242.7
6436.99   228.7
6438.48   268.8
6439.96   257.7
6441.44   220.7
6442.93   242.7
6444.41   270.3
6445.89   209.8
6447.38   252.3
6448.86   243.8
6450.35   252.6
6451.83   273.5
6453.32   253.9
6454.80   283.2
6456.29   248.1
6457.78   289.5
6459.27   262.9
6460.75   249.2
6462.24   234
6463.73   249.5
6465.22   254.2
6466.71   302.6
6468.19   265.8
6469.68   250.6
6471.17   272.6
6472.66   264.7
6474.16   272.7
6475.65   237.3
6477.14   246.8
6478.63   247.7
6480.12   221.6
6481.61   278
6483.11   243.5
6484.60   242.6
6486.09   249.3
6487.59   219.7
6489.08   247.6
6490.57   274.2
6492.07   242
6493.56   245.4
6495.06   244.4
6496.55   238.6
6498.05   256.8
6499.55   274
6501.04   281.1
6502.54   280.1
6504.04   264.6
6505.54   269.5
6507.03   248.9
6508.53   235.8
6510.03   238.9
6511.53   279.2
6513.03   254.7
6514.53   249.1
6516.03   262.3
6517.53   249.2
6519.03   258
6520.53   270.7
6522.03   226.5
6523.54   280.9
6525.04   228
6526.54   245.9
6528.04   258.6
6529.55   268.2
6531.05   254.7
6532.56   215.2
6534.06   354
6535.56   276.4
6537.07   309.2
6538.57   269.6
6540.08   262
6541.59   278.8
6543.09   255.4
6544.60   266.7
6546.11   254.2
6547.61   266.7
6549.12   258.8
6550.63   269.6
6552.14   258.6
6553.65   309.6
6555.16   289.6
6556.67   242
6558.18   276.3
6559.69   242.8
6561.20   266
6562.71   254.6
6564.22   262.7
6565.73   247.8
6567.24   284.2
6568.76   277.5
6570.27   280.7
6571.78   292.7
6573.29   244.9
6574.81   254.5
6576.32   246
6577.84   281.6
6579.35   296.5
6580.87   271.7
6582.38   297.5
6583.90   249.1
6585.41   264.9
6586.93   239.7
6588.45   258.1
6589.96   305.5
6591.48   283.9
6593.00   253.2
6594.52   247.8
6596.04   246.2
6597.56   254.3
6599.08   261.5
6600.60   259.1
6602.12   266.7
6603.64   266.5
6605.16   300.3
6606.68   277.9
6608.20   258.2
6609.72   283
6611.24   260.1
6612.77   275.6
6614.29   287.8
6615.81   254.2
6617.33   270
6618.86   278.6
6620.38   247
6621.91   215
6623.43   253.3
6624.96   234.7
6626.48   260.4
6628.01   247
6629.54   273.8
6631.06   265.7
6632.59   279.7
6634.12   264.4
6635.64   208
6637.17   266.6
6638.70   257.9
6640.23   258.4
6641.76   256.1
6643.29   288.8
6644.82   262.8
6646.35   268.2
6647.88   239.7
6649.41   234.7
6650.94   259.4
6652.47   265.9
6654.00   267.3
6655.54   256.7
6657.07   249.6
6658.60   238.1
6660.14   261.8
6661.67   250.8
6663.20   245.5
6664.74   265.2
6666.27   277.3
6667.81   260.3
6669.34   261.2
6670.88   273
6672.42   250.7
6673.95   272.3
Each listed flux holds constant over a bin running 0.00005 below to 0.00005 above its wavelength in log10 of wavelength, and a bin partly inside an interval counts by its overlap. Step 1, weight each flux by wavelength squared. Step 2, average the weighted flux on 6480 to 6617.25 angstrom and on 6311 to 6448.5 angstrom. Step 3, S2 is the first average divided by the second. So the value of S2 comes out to 1.1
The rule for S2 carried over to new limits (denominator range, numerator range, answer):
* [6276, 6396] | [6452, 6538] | 1.09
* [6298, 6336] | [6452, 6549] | 1.16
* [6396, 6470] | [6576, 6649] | 1.11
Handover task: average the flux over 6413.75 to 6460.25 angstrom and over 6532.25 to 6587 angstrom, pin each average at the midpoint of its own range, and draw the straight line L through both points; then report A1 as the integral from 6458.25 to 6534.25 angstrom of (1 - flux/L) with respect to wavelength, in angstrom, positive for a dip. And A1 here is 1.9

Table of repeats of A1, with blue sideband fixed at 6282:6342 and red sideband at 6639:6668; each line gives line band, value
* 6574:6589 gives -0.7 angstrom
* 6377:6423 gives -0.6 angstrom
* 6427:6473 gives -1.7 angstrom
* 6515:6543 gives -1.5 angstrom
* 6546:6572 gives -1.6 angstrom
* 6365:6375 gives -0.5 angstrom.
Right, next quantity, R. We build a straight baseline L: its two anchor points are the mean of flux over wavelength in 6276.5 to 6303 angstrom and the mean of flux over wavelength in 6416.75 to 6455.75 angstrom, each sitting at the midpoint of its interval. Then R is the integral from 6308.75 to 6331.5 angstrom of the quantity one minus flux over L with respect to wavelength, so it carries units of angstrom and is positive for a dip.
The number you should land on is 1.44 angstrom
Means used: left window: 244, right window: 254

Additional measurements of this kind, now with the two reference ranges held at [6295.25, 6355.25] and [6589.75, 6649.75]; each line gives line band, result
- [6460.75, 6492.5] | 0.1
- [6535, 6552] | -0.8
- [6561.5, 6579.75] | -0.6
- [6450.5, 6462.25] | -0.5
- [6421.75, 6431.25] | -0.3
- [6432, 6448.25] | 0.5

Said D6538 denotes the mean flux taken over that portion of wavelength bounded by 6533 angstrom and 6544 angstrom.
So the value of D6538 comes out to 284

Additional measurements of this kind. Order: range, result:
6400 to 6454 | 249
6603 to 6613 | 275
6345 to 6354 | 260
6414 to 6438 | 254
